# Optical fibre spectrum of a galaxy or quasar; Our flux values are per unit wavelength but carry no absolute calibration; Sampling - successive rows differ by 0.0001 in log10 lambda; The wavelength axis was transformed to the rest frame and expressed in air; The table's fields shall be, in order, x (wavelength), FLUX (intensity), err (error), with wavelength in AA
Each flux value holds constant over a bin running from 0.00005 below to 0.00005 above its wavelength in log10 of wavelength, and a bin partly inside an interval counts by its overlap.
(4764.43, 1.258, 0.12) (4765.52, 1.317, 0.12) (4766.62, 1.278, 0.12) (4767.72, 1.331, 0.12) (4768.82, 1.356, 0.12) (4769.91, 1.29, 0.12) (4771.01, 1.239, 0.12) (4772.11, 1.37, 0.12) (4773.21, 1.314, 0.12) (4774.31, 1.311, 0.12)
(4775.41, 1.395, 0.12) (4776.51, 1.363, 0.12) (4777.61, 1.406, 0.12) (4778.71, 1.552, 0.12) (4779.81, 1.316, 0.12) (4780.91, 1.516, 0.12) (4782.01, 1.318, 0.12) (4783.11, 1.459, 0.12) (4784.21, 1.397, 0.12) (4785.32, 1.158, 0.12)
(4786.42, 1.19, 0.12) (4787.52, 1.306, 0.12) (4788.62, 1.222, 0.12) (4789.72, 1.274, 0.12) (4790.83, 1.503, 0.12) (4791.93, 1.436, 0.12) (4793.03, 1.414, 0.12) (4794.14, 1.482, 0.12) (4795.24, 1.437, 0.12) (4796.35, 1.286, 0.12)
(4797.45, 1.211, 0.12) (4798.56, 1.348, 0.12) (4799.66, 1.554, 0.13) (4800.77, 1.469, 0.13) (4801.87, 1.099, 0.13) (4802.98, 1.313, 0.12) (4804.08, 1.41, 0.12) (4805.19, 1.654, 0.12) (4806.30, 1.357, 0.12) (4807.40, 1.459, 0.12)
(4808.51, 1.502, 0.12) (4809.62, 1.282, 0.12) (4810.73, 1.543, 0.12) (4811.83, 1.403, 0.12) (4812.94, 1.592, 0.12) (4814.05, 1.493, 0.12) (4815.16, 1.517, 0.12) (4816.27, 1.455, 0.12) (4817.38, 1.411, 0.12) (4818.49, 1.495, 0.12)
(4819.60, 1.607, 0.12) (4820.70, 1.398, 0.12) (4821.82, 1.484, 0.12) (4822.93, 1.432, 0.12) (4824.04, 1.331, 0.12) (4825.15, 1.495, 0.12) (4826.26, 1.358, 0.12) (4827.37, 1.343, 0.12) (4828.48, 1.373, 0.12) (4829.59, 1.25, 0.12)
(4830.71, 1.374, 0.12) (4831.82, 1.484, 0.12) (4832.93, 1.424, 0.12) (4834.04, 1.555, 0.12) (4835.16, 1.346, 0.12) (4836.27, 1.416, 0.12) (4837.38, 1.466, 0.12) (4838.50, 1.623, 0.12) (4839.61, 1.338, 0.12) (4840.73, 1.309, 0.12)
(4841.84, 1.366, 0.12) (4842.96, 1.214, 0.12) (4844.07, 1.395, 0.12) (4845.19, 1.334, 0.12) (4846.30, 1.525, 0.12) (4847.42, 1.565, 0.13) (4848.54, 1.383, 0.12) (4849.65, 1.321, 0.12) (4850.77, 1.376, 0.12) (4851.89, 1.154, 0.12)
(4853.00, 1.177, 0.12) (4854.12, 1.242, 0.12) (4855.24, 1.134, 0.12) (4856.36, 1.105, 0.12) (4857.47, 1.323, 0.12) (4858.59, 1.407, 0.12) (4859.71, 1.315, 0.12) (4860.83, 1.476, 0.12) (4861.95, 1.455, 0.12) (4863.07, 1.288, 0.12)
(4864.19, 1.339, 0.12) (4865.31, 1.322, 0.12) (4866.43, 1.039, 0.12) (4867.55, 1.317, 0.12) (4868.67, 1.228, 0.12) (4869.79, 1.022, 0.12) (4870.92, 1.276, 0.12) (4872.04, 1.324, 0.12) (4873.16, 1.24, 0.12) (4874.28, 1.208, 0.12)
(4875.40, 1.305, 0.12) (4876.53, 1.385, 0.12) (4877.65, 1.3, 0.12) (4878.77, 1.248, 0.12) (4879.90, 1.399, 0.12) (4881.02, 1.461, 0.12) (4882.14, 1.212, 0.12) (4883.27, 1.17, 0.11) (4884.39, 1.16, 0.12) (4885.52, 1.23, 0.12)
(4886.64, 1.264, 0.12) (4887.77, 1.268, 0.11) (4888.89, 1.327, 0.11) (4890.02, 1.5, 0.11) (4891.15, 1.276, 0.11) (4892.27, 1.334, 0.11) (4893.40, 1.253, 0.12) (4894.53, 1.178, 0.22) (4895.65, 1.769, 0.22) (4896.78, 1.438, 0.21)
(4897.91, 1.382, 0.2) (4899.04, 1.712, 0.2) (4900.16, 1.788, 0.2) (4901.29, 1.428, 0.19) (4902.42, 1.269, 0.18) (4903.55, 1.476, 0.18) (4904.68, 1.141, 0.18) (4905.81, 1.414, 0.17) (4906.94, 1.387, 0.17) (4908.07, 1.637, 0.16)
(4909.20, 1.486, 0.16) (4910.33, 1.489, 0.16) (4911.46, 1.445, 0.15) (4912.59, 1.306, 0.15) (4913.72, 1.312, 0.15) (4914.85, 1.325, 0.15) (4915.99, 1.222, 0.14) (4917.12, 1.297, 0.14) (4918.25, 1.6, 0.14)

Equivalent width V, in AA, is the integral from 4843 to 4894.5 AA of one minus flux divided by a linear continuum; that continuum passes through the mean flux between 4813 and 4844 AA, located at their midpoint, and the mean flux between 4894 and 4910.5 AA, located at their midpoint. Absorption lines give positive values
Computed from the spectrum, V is 5.4 AA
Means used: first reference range 1.42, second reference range 1.47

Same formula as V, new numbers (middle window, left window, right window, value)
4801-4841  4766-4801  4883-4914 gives -1.8 AA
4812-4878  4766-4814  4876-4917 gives 0.7 AA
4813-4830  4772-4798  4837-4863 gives -1.1 AA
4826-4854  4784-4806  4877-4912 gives -0.2 AA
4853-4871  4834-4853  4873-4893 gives 1.0 AA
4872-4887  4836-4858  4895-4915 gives 1.4 AA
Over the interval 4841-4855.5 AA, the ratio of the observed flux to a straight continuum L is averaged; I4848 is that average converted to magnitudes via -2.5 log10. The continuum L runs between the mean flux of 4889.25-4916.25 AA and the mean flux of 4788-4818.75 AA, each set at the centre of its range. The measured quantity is 0.07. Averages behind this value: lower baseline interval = 1.41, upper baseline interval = 1.42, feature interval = 1.33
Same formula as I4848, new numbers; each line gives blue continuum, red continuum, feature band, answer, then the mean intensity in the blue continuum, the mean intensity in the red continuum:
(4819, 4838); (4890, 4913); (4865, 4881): 0.133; 1.42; 1.43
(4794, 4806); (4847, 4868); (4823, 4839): -0.062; 1.38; 1.3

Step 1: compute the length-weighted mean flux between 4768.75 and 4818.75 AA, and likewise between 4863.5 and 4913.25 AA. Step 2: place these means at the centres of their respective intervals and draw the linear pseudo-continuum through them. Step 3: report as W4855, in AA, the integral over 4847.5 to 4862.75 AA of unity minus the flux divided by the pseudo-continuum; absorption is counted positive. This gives 0.6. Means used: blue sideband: 1.39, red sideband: 1.34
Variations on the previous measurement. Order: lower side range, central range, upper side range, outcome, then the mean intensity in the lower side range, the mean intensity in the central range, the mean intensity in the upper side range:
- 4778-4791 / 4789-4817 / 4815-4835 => -0.7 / 1.35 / 1.42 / 1.43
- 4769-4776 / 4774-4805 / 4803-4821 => 0.4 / 1.32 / 1.37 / 1.47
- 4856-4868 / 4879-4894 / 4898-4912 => 1.1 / 1.31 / 1.29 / 1.47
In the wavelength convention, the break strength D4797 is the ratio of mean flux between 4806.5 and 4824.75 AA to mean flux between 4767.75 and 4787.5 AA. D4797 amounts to 1.08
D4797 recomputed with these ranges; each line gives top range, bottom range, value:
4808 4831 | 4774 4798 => 1.05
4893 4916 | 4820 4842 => 1.01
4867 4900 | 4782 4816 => 0.95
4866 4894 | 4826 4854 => 0.92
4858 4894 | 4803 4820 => 0.88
